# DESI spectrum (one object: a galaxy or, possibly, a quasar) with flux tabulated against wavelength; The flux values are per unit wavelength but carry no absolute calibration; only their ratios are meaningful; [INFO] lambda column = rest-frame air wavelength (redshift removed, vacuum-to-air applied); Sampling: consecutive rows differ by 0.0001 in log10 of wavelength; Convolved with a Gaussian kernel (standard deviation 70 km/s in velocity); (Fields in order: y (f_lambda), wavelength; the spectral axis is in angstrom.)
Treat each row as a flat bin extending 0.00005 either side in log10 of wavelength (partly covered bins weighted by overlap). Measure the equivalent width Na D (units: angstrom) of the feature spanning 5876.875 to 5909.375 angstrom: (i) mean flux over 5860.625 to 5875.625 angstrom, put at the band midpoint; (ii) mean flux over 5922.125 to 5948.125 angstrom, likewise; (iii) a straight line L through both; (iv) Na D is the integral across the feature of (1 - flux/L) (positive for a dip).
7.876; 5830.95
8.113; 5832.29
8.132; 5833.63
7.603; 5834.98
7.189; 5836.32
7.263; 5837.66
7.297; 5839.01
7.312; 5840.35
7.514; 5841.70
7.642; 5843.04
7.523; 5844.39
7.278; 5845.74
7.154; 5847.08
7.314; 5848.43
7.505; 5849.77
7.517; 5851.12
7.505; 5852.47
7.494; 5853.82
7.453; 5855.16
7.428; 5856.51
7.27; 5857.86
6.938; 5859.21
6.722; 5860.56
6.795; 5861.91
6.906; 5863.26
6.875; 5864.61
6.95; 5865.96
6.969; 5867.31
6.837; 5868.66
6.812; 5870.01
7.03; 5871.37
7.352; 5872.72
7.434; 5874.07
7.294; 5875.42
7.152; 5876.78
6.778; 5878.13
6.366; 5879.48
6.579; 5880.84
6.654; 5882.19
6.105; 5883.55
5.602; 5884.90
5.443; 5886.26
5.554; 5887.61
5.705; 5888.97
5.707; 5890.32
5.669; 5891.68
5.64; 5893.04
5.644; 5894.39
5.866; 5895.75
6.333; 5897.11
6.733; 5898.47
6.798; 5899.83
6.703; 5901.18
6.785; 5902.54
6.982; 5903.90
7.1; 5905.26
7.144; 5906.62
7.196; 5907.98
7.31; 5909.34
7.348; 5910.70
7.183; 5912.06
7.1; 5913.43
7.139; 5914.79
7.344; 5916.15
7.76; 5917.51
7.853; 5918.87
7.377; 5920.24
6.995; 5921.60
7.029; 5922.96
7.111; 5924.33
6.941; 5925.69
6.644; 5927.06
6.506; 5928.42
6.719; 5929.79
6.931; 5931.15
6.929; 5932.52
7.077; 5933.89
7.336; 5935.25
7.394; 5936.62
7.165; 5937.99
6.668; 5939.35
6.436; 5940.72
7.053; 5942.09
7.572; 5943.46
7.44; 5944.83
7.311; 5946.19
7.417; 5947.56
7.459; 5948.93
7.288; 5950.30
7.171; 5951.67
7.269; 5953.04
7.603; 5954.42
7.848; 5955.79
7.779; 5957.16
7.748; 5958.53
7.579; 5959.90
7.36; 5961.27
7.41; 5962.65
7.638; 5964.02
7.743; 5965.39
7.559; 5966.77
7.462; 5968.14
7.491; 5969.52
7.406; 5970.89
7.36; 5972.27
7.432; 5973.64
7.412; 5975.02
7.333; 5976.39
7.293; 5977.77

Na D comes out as 3.10 angstrom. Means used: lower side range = 7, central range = 6.35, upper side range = 7.03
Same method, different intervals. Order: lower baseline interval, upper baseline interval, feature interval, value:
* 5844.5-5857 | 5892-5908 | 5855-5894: 2.2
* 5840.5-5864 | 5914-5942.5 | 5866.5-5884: 0.8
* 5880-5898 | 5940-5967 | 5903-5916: -1.6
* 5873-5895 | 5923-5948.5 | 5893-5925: -1.6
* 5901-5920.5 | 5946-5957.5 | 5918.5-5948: 1.1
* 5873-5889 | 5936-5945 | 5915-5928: -0.6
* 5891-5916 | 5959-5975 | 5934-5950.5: 0.0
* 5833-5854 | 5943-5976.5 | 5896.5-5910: 1.0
